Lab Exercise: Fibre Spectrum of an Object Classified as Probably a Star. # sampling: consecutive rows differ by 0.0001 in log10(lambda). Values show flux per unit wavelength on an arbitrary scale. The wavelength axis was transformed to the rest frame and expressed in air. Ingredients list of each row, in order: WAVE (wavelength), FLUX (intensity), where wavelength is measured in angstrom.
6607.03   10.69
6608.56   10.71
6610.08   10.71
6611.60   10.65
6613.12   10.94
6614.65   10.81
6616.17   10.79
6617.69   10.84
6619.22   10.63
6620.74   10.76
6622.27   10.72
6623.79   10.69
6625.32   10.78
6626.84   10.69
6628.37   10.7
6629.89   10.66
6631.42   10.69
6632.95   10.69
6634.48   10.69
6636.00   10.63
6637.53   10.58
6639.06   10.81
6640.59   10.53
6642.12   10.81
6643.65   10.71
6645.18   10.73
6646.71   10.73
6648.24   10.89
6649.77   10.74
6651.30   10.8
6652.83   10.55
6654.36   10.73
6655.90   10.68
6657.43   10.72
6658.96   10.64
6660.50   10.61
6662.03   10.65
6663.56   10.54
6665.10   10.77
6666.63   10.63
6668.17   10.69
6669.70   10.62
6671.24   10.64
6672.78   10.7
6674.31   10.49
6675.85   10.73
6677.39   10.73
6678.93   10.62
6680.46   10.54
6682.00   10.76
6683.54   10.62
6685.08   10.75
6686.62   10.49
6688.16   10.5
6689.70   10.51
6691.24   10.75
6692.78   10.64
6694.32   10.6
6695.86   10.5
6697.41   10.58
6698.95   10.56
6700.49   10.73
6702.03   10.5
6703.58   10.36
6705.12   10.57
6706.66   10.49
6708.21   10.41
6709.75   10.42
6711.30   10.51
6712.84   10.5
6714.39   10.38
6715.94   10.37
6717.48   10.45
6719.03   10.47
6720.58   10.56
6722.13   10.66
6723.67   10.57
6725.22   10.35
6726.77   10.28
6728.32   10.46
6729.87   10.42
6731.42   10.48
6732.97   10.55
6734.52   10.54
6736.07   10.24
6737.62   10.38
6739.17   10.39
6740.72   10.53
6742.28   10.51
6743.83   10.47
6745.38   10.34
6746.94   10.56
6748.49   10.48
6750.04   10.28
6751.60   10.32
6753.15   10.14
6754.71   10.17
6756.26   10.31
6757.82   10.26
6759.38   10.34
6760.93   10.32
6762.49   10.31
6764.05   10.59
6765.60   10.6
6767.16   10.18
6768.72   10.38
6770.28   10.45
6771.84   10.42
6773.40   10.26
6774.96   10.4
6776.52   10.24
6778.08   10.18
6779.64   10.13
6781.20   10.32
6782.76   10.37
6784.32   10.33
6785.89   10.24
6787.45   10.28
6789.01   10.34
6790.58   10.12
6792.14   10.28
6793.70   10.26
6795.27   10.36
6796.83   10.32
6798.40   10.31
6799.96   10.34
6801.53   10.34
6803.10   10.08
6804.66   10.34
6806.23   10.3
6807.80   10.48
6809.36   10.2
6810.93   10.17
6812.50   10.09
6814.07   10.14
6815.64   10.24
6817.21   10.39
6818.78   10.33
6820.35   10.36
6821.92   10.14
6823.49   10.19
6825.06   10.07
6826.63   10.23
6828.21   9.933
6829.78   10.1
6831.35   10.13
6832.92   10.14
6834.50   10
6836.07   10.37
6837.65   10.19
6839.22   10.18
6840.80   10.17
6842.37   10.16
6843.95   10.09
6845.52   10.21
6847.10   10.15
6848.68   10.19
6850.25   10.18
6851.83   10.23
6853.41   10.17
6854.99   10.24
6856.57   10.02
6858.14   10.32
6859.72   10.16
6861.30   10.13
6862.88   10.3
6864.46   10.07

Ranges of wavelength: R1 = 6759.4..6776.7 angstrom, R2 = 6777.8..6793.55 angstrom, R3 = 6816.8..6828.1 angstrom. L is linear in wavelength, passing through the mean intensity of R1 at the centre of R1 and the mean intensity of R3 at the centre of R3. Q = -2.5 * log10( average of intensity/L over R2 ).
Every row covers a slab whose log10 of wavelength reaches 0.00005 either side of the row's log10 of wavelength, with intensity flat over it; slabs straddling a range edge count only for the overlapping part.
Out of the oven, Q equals 0.01 mag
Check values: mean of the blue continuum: 10.4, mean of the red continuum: 10.2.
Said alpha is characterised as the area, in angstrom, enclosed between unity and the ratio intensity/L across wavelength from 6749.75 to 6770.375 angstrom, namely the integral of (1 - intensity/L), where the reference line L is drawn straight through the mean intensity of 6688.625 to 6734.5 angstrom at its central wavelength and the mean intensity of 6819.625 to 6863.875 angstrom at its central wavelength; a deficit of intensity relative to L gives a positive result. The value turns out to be 0.1 angstrom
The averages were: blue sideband 10.5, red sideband 10.2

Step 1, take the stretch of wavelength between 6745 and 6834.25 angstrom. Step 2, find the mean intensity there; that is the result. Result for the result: 10.3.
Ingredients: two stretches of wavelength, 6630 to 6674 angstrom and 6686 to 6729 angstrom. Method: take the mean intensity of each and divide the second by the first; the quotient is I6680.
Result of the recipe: 0.98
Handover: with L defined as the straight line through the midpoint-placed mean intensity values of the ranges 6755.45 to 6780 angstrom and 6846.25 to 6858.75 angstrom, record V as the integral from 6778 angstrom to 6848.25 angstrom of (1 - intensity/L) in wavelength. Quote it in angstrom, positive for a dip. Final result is 0.2 angstrom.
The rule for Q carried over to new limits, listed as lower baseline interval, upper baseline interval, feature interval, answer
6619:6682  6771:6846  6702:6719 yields 0.01 mag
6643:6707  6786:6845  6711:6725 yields 0.00 mag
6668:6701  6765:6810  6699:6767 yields 0.00 mag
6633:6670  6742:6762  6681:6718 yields 0.00 mag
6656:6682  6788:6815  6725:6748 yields 0.00 mag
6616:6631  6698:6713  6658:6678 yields 0.00 mag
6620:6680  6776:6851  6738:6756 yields 0.00 mag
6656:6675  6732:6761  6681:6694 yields -0.01 mag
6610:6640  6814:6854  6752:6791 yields 0.00 mag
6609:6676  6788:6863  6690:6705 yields 0.00 mag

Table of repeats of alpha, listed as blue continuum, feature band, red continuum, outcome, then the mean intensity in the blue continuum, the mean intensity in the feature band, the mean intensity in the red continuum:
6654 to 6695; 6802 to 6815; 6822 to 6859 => 0.0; 10.6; 10.2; 10.2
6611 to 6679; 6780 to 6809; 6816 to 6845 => 0.0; 10.7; 10.3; 10.2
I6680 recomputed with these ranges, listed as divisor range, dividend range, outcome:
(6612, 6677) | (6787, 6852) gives 0.95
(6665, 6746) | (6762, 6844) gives 0.97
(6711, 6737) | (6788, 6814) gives 0.98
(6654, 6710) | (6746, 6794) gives 0.97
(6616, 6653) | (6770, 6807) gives 0.96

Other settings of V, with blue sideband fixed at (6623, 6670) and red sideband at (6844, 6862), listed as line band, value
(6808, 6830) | 0.15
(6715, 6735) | 0.05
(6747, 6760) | 0.16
